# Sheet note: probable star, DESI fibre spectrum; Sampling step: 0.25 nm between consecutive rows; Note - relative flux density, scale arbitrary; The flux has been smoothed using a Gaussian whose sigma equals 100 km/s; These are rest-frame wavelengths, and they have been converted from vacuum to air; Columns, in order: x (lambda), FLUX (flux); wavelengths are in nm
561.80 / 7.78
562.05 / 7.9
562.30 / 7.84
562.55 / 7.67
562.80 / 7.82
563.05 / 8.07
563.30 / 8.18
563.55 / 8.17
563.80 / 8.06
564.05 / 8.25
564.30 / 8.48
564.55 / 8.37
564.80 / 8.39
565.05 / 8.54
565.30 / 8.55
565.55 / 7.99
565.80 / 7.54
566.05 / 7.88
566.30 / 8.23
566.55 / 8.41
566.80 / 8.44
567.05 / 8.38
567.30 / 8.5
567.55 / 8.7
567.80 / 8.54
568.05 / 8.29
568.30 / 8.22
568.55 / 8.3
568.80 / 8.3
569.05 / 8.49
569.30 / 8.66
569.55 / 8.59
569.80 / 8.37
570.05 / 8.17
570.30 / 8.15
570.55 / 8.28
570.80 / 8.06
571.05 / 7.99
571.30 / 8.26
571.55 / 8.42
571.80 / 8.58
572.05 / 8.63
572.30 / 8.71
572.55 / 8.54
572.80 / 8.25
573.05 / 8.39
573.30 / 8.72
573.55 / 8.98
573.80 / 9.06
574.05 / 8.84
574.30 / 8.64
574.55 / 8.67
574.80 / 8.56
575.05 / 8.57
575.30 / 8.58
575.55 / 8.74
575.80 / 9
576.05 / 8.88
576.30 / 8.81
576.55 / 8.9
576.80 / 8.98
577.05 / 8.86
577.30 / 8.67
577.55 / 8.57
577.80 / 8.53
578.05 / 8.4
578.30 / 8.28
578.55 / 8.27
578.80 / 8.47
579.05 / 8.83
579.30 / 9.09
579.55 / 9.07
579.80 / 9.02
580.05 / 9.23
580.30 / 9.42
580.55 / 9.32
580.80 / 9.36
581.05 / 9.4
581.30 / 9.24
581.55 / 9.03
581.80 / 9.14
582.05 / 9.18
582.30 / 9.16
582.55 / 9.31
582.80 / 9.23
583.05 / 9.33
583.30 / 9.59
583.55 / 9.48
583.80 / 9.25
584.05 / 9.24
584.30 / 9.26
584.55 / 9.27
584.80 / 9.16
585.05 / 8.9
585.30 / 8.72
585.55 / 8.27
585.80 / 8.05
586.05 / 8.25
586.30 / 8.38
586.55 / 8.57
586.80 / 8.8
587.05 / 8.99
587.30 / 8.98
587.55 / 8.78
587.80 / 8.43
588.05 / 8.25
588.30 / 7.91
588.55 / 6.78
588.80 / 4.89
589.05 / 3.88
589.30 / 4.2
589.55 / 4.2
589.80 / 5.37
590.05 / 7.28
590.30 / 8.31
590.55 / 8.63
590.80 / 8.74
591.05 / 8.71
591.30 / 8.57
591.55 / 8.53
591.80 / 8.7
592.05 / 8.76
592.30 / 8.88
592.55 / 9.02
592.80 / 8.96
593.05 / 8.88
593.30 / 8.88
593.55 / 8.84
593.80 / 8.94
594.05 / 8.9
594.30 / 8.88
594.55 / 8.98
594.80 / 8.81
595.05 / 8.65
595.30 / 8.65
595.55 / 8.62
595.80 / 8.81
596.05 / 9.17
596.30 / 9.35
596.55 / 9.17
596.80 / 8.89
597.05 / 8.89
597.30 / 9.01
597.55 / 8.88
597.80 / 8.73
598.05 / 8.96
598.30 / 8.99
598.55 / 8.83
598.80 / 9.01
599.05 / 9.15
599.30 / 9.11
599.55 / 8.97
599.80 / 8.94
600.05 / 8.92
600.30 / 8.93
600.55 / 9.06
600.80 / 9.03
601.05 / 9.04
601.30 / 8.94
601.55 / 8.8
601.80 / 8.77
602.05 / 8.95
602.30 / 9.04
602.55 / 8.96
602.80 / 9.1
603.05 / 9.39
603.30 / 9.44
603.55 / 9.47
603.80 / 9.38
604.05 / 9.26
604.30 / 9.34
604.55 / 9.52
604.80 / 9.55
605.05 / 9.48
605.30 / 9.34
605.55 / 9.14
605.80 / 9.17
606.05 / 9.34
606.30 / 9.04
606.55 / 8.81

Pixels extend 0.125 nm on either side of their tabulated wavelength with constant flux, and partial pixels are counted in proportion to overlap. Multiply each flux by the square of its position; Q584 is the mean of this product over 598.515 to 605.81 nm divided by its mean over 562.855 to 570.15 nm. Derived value 1.2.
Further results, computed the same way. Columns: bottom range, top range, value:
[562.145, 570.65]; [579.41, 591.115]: 1.08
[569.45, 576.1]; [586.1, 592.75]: 0.96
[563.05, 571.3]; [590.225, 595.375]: 1.16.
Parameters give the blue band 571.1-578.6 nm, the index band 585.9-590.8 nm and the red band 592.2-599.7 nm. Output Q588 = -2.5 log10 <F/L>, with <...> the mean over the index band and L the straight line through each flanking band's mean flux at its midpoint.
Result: 0.20 mag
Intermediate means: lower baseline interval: 8.64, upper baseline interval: 8.93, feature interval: 7.35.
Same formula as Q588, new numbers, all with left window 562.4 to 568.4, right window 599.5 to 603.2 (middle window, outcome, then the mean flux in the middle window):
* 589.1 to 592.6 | 0.16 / 7.6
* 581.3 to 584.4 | -0.08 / 9.27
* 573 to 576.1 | -0.04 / 8.75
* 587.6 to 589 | 0.21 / 7.15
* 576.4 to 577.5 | -0.04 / 8.83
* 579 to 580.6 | -0.07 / 9.15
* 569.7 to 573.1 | 0.00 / 8.34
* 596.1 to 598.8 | -0.01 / 8.98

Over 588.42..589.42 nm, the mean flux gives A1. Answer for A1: 4.96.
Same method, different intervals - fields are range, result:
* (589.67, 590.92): 7.65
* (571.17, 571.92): 8.42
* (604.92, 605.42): 9.41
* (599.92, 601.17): 9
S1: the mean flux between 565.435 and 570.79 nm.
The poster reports 8.3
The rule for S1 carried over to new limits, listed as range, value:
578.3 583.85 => 9.13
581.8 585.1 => 9.26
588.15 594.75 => 7.81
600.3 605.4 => 9.19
